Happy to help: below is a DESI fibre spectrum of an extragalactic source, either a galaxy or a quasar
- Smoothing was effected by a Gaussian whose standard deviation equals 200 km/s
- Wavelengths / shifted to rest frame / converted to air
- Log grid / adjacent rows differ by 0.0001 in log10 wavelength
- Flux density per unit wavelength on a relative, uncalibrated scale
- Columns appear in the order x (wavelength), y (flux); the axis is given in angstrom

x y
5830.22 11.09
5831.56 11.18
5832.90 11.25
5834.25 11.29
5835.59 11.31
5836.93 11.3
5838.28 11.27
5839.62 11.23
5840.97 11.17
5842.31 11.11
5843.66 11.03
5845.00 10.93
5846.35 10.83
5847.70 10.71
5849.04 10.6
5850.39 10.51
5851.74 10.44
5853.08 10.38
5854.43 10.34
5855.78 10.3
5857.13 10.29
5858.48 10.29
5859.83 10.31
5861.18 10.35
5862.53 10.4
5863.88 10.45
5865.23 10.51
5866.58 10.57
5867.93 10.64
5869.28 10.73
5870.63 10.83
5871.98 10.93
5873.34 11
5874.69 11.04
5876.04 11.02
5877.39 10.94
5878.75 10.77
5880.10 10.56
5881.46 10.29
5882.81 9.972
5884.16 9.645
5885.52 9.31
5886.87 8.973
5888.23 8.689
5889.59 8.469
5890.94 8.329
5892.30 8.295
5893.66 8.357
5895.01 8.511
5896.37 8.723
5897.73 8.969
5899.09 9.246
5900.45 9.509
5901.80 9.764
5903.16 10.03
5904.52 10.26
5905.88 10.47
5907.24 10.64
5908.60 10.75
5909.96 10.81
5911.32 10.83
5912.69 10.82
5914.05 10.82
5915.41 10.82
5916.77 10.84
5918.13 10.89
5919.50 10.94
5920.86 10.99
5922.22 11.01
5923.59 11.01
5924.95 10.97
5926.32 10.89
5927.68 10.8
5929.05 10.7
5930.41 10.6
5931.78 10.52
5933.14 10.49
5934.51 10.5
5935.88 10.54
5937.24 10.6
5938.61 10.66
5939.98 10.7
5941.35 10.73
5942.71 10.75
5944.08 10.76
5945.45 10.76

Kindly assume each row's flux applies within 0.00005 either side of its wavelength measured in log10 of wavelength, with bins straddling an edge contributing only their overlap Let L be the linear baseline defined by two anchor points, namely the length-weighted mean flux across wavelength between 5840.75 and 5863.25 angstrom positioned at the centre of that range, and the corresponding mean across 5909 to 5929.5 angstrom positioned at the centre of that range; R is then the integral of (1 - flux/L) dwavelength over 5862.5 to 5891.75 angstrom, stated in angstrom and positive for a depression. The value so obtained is 1.40 angstrom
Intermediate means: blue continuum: 10.6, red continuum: 10.9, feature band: 10.2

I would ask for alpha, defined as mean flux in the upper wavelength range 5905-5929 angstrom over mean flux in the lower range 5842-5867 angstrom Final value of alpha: 1.03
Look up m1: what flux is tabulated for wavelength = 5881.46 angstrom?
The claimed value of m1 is 10.29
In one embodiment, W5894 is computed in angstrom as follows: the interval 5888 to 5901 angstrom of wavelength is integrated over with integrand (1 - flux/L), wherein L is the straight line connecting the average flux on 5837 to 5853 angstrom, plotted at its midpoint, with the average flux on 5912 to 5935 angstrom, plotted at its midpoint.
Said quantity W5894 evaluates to 2.56 angstrom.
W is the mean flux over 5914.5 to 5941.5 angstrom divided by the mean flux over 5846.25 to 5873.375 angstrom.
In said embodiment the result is 1.02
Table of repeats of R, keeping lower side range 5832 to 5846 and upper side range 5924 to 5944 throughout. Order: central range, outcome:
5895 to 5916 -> 1.4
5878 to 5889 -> 1.2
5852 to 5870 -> 1.0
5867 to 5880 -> 0.2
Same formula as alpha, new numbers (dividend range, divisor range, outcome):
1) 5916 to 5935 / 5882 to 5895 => 1.21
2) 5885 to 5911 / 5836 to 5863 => 0.88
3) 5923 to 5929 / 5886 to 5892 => 1.26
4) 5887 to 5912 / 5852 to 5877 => 0.89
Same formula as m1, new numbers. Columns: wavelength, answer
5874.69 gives 11.04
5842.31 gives 11.11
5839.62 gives 11.23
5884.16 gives 9.645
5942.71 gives 10.75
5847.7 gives 10.71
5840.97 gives 11.17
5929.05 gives 10.7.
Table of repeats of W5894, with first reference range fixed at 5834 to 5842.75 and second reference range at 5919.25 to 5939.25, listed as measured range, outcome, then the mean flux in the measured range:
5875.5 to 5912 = 4.1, 9.7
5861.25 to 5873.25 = 0.5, 10.6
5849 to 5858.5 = 0.7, 10.4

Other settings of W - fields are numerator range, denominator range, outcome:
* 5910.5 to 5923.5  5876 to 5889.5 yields 1.10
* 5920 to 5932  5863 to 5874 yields 1.01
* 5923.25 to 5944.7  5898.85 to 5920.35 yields 1.02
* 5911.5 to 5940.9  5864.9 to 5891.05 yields 1.06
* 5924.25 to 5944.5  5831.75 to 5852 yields 0.97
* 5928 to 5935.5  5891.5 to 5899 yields 1.23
